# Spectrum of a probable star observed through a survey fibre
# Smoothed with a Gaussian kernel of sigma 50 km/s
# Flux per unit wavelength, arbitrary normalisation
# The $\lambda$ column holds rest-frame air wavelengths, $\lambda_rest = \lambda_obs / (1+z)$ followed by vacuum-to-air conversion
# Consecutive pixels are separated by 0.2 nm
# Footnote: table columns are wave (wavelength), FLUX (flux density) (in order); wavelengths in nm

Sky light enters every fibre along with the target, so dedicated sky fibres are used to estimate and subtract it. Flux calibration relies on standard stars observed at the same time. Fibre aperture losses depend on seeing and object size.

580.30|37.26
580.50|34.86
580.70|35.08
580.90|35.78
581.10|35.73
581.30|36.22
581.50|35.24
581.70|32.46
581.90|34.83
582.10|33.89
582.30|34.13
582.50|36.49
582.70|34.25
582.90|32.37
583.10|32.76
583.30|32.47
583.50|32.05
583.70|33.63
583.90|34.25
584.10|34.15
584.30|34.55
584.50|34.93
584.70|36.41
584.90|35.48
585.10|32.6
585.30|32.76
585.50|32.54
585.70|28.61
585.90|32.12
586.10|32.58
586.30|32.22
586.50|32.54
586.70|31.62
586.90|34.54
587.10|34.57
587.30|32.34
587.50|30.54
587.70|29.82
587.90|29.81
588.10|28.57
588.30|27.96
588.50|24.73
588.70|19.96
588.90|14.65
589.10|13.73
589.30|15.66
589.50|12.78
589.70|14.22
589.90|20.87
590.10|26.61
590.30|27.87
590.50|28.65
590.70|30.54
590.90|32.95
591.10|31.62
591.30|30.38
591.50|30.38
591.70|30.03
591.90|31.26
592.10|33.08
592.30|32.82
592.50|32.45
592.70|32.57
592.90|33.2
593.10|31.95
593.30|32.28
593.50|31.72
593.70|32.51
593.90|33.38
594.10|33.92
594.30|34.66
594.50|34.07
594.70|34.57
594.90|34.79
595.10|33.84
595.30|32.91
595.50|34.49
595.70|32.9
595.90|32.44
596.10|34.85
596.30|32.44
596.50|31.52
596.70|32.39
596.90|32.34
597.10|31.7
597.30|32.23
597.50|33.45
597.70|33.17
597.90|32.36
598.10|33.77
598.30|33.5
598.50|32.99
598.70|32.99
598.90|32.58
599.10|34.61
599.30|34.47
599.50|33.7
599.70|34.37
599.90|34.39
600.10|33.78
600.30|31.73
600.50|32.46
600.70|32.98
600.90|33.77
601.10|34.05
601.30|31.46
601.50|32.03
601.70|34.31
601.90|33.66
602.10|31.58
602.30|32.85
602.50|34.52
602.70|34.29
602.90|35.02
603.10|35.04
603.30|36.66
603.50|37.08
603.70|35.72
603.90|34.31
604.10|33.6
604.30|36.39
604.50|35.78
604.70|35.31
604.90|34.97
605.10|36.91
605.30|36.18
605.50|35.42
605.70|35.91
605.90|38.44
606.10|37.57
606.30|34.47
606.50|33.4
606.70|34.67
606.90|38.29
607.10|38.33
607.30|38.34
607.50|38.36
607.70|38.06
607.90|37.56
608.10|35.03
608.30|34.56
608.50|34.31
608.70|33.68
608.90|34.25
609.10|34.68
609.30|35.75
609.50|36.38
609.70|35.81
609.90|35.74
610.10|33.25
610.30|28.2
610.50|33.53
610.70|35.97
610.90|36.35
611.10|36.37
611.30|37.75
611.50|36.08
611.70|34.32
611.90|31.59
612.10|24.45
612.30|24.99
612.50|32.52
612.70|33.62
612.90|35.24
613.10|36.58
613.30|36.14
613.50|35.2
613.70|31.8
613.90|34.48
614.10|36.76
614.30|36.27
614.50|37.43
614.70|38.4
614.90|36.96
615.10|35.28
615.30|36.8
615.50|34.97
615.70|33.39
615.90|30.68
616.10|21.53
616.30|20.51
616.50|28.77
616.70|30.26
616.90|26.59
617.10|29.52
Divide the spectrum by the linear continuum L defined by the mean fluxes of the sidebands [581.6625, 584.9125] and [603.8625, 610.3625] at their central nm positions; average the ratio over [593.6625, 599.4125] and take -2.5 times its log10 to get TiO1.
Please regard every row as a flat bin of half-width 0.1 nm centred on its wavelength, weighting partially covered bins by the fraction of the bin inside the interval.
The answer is 0.05 mag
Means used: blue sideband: 34.1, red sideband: 35.6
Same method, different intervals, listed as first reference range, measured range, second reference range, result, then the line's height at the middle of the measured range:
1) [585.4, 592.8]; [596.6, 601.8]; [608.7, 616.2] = -0.09 mag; 30.6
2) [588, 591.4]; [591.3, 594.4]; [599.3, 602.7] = -0.22 mag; 26.3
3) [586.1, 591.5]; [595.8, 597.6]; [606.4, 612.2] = -0.09 mag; 29.9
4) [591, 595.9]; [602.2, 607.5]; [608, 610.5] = -0.06 mag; 33.8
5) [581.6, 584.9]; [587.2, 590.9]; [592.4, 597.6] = 0.36 mag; 33.5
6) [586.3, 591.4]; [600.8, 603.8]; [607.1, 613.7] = -0.09 mag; 31.5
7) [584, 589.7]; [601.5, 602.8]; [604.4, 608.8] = 0.03 mag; 34.5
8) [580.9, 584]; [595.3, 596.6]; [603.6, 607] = 0.06 mag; 35.1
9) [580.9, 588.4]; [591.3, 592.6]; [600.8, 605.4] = 0.07 mag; 33.7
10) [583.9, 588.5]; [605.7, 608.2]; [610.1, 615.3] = -0.09 mag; 33.8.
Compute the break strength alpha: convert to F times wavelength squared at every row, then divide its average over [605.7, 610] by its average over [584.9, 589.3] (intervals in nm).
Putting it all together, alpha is 1.34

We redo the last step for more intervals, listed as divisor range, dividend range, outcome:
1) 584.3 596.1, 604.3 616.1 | 1.24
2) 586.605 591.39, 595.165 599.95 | 1.31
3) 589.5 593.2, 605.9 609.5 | 1.31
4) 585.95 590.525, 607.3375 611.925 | 1.46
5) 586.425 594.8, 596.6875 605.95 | 1.22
